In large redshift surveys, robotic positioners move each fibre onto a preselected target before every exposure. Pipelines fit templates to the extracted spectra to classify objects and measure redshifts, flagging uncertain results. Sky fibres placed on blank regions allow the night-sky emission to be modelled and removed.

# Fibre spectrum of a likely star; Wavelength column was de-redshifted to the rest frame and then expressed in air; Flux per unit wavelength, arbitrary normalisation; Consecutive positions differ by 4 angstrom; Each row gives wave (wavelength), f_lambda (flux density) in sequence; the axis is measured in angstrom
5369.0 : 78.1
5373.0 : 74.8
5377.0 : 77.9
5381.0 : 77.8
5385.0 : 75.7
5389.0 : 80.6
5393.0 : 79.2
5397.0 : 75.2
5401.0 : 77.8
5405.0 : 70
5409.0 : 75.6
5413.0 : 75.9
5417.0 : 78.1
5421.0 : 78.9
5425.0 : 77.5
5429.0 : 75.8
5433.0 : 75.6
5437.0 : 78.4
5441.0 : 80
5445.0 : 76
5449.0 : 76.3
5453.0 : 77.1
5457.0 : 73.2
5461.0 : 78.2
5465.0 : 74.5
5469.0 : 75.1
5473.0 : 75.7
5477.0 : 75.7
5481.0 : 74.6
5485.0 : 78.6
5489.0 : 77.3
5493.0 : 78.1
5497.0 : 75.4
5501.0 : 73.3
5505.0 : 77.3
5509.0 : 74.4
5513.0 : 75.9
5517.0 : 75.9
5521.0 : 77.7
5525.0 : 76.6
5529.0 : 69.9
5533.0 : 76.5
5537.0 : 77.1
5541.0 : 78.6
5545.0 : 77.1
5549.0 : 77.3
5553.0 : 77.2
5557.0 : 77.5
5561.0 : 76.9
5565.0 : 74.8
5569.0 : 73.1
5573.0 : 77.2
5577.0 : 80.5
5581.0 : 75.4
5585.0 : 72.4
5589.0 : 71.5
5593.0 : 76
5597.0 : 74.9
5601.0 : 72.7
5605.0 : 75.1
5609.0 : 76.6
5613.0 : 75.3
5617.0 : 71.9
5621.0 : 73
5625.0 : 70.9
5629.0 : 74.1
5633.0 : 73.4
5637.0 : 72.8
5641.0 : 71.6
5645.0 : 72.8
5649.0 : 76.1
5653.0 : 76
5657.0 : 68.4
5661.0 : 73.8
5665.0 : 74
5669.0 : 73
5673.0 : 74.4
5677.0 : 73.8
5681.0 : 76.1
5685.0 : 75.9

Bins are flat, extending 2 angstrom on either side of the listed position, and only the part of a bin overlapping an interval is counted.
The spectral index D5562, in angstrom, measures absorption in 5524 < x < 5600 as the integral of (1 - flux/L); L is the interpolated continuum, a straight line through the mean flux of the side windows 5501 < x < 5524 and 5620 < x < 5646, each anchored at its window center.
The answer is -1.2 angstrom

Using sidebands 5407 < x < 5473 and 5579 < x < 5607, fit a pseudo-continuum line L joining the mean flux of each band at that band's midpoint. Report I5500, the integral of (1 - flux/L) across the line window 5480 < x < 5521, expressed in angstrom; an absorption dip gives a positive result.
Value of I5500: -0.34 angstrom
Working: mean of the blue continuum 76.6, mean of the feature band 76.2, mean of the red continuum 74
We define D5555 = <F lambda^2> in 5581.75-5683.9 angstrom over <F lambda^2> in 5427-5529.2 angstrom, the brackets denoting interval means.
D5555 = 1.0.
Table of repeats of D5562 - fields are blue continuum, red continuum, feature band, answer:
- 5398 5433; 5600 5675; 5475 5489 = -0.21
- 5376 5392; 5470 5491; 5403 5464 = 0.60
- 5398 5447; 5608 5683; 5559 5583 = -0.56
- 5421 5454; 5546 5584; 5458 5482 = 0.45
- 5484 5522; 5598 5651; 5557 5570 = -0.09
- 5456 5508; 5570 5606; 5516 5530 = 0.05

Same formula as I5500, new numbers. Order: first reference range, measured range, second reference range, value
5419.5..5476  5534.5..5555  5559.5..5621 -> -0.6 angstrom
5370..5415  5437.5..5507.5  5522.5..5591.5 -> -0.1 angstrom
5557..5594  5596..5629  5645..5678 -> 0.4 angstrom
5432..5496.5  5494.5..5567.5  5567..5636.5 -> -0.6 angstrom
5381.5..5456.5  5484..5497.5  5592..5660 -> -0.3 angstrom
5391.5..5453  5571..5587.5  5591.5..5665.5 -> -0.4 angstrom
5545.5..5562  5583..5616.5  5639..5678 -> 0.6 angstrom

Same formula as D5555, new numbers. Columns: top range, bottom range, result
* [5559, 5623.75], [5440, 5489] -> 1.03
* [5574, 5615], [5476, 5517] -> 1.02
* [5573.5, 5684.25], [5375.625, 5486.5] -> 1.04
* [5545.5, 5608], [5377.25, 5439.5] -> 1.05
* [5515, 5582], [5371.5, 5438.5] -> 1.05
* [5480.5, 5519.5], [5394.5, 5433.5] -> 1.03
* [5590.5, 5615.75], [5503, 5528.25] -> 1.02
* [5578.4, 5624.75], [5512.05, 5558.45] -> 0.99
